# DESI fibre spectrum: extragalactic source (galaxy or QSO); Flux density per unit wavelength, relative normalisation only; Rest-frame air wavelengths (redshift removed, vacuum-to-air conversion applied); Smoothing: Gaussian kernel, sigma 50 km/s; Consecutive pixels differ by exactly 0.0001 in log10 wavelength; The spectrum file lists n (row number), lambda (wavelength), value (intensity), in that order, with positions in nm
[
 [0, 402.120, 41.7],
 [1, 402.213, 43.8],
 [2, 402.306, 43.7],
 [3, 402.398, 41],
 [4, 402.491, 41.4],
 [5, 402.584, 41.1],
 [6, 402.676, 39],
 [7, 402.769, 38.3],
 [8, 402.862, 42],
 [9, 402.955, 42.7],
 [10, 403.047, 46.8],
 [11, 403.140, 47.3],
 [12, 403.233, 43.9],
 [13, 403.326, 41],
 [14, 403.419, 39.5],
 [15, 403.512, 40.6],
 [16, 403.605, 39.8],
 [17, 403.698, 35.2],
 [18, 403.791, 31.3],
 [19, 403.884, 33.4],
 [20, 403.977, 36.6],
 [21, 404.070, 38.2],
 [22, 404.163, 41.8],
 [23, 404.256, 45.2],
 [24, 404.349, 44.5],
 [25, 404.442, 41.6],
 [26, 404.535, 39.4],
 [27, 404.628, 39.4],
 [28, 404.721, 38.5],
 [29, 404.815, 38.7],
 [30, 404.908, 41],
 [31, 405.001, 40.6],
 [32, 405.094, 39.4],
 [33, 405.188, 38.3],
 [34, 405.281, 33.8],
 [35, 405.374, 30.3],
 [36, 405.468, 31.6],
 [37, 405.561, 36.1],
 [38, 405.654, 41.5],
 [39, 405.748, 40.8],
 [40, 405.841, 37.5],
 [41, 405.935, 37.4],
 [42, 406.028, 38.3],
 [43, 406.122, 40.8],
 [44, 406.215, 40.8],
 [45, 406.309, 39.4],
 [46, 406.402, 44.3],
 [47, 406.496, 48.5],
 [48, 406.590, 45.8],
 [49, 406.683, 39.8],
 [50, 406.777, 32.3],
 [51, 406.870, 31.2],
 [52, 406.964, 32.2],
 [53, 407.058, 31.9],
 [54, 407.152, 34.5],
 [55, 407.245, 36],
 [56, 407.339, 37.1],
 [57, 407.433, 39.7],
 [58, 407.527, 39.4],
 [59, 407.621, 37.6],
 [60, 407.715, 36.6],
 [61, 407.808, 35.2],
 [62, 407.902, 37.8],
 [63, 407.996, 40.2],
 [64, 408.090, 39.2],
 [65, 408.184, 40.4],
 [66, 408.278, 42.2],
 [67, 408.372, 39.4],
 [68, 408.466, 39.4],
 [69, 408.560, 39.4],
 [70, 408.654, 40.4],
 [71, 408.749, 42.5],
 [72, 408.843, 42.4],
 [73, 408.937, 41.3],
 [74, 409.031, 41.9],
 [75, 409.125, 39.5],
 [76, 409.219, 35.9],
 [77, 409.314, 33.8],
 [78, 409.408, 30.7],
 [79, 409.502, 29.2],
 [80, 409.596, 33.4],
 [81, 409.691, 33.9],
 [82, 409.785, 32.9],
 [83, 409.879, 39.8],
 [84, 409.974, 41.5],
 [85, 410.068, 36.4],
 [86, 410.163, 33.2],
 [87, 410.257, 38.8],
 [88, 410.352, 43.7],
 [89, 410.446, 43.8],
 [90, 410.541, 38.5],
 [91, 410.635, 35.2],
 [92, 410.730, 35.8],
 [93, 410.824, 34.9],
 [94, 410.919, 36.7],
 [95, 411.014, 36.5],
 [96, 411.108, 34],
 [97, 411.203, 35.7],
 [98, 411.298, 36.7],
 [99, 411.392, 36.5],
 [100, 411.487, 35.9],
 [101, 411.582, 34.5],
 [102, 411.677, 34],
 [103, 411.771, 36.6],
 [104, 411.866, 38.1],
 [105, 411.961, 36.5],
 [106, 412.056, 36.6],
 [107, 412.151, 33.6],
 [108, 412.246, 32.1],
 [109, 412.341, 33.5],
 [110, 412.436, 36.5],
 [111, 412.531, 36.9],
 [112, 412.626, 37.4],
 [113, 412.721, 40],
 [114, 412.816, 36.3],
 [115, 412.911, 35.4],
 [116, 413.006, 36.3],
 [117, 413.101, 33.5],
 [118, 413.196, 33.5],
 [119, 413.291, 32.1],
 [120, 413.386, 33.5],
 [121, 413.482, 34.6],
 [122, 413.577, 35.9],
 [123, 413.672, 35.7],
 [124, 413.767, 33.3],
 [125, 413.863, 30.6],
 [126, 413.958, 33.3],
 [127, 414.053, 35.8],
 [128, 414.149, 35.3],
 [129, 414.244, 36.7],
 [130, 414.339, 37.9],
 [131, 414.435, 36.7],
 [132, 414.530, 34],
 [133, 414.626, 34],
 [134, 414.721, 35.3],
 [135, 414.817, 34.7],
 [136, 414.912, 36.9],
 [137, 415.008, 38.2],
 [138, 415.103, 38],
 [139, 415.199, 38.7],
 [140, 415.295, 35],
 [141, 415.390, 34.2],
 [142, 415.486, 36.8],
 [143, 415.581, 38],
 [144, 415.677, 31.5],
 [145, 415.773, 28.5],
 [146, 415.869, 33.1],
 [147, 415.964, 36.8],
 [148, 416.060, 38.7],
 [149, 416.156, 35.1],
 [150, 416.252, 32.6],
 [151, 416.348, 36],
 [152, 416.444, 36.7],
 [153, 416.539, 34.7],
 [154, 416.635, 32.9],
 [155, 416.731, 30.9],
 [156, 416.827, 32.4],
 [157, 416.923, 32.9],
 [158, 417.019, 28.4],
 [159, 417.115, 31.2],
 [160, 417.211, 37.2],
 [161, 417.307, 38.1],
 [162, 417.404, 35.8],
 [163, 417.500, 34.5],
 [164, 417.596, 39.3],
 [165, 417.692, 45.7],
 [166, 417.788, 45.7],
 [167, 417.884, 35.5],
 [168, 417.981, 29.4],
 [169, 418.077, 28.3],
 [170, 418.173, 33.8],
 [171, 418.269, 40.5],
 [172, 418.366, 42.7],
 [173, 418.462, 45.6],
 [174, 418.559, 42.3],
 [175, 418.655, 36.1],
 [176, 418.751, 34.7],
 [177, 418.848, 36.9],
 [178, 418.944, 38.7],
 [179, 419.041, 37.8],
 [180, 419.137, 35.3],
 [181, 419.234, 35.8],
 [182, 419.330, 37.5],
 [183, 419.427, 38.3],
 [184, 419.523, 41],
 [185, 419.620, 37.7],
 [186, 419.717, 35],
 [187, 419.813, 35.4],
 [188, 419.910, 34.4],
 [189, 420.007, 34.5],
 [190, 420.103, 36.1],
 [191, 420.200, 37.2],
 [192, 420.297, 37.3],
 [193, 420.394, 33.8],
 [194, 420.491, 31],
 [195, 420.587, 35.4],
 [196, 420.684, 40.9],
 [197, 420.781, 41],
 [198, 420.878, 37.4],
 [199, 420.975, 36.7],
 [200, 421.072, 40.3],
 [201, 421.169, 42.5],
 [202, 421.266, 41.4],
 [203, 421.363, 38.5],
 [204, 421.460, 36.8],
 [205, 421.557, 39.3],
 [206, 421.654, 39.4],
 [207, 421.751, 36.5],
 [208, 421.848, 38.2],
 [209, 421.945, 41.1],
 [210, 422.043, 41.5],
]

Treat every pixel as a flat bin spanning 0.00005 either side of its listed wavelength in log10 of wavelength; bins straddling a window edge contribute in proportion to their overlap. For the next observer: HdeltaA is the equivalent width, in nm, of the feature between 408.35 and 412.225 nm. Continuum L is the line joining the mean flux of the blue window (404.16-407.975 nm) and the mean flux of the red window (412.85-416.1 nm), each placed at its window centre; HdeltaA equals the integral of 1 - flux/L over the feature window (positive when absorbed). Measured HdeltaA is -0.03 nm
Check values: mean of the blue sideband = 38.4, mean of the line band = 37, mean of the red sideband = 35.1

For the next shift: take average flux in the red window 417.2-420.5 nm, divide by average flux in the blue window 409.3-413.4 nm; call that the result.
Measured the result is 1.04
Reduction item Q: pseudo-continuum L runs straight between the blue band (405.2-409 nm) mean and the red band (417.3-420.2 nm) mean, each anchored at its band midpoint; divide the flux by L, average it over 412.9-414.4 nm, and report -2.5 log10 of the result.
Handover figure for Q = 0.10 mag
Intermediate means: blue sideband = 38.4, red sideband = 37.4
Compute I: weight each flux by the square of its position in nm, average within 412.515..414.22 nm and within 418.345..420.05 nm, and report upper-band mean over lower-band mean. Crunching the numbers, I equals 1.1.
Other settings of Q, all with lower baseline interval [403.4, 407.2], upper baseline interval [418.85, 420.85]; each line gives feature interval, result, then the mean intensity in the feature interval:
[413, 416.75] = 0.071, 34.9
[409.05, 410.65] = 0.035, 36.6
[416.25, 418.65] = 0.023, 36.2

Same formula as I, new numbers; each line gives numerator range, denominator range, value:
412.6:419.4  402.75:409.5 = 0.97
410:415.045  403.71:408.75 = 0.96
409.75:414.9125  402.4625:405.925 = 0.95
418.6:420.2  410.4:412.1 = 1.04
